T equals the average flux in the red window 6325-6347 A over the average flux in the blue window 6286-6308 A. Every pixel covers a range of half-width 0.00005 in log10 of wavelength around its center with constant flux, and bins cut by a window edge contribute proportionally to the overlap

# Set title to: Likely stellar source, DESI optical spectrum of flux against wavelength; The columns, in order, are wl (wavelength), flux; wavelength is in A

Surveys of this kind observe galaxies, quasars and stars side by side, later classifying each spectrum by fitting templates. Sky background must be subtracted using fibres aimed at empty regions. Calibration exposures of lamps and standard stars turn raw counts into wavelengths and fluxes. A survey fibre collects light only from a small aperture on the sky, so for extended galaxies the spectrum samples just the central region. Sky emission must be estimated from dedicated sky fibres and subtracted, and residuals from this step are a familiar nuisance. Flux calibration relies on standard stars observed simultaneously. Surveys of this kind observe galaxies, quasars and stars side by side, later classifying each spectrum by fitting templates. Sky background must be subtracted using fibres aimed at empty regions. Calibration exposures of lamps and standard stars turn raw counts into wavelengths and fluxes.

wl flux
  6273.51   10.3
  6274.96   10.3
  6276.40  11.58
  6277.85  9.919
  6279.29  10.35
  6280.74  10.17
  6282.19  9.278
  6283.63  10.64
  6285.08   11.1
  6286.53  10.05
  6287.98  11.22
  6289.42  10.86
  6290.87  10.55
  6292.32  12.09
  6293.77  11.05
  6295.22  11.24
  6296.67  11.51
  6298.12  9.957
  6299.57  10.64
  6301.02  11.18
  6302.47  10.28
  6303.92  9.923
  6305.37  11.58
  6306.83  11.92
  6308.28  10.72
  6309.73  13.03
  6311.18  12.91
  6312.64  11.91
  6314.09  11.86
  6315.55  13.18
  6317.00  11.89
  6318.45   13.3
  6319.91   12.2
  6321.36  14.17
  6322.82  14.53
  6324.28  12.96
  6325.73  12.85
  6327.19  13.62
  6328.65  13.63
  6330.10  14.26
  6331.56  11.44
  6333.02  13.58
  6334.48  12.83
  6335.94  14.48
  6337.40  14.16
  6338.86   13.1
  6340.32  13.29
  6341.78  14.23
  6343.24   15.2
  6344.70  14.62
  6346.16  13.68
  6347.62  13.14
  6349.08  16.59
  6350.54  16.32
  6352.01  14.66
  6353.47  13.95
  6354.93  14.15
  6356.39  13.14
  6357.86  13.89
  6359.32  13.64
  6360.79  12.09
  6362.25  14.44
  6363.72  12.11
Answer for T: 1.2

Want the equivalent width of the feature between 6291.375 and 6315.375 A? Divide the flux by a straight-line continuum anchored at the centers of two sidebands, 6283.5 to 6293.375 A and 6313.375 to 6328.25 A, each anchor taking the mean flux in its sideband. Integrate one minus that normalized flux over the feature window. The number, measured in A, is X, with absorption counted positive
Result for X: 1.1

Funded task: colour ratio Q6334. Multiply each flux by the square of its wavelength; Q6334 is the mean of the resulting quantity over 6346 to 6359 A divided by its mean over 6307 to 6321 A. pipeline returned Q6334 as 1.18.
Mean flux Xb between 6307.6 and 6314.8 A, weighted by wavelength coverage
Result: 12.1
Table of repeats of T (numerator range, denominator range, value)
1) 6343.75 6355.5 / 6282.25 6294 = 1.35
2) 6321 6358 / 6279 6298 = 1.30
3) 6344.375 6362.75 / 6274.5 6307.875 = 1.32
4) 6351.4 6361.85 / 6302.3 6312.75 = 1.18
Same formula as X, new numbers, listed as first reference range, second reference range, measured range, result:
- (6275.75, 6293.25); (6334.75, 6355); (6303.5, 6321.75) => 0.28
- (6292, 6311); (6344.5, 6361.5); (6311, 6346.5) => -1.69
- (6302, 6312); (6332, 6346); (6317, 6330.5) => -0.69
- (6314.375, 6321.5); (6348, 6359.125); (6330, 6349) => 0.14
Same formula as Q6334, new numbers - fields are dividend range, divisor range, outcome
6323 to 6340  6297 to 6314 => 1.19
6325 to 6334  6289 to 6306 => 1.23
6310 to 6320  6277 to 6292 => 1.21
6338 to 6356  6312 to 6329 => 1.12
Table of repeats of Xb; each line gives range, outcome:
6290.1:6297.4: 11.3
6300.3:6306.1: 10.7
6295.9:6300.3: 10.7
